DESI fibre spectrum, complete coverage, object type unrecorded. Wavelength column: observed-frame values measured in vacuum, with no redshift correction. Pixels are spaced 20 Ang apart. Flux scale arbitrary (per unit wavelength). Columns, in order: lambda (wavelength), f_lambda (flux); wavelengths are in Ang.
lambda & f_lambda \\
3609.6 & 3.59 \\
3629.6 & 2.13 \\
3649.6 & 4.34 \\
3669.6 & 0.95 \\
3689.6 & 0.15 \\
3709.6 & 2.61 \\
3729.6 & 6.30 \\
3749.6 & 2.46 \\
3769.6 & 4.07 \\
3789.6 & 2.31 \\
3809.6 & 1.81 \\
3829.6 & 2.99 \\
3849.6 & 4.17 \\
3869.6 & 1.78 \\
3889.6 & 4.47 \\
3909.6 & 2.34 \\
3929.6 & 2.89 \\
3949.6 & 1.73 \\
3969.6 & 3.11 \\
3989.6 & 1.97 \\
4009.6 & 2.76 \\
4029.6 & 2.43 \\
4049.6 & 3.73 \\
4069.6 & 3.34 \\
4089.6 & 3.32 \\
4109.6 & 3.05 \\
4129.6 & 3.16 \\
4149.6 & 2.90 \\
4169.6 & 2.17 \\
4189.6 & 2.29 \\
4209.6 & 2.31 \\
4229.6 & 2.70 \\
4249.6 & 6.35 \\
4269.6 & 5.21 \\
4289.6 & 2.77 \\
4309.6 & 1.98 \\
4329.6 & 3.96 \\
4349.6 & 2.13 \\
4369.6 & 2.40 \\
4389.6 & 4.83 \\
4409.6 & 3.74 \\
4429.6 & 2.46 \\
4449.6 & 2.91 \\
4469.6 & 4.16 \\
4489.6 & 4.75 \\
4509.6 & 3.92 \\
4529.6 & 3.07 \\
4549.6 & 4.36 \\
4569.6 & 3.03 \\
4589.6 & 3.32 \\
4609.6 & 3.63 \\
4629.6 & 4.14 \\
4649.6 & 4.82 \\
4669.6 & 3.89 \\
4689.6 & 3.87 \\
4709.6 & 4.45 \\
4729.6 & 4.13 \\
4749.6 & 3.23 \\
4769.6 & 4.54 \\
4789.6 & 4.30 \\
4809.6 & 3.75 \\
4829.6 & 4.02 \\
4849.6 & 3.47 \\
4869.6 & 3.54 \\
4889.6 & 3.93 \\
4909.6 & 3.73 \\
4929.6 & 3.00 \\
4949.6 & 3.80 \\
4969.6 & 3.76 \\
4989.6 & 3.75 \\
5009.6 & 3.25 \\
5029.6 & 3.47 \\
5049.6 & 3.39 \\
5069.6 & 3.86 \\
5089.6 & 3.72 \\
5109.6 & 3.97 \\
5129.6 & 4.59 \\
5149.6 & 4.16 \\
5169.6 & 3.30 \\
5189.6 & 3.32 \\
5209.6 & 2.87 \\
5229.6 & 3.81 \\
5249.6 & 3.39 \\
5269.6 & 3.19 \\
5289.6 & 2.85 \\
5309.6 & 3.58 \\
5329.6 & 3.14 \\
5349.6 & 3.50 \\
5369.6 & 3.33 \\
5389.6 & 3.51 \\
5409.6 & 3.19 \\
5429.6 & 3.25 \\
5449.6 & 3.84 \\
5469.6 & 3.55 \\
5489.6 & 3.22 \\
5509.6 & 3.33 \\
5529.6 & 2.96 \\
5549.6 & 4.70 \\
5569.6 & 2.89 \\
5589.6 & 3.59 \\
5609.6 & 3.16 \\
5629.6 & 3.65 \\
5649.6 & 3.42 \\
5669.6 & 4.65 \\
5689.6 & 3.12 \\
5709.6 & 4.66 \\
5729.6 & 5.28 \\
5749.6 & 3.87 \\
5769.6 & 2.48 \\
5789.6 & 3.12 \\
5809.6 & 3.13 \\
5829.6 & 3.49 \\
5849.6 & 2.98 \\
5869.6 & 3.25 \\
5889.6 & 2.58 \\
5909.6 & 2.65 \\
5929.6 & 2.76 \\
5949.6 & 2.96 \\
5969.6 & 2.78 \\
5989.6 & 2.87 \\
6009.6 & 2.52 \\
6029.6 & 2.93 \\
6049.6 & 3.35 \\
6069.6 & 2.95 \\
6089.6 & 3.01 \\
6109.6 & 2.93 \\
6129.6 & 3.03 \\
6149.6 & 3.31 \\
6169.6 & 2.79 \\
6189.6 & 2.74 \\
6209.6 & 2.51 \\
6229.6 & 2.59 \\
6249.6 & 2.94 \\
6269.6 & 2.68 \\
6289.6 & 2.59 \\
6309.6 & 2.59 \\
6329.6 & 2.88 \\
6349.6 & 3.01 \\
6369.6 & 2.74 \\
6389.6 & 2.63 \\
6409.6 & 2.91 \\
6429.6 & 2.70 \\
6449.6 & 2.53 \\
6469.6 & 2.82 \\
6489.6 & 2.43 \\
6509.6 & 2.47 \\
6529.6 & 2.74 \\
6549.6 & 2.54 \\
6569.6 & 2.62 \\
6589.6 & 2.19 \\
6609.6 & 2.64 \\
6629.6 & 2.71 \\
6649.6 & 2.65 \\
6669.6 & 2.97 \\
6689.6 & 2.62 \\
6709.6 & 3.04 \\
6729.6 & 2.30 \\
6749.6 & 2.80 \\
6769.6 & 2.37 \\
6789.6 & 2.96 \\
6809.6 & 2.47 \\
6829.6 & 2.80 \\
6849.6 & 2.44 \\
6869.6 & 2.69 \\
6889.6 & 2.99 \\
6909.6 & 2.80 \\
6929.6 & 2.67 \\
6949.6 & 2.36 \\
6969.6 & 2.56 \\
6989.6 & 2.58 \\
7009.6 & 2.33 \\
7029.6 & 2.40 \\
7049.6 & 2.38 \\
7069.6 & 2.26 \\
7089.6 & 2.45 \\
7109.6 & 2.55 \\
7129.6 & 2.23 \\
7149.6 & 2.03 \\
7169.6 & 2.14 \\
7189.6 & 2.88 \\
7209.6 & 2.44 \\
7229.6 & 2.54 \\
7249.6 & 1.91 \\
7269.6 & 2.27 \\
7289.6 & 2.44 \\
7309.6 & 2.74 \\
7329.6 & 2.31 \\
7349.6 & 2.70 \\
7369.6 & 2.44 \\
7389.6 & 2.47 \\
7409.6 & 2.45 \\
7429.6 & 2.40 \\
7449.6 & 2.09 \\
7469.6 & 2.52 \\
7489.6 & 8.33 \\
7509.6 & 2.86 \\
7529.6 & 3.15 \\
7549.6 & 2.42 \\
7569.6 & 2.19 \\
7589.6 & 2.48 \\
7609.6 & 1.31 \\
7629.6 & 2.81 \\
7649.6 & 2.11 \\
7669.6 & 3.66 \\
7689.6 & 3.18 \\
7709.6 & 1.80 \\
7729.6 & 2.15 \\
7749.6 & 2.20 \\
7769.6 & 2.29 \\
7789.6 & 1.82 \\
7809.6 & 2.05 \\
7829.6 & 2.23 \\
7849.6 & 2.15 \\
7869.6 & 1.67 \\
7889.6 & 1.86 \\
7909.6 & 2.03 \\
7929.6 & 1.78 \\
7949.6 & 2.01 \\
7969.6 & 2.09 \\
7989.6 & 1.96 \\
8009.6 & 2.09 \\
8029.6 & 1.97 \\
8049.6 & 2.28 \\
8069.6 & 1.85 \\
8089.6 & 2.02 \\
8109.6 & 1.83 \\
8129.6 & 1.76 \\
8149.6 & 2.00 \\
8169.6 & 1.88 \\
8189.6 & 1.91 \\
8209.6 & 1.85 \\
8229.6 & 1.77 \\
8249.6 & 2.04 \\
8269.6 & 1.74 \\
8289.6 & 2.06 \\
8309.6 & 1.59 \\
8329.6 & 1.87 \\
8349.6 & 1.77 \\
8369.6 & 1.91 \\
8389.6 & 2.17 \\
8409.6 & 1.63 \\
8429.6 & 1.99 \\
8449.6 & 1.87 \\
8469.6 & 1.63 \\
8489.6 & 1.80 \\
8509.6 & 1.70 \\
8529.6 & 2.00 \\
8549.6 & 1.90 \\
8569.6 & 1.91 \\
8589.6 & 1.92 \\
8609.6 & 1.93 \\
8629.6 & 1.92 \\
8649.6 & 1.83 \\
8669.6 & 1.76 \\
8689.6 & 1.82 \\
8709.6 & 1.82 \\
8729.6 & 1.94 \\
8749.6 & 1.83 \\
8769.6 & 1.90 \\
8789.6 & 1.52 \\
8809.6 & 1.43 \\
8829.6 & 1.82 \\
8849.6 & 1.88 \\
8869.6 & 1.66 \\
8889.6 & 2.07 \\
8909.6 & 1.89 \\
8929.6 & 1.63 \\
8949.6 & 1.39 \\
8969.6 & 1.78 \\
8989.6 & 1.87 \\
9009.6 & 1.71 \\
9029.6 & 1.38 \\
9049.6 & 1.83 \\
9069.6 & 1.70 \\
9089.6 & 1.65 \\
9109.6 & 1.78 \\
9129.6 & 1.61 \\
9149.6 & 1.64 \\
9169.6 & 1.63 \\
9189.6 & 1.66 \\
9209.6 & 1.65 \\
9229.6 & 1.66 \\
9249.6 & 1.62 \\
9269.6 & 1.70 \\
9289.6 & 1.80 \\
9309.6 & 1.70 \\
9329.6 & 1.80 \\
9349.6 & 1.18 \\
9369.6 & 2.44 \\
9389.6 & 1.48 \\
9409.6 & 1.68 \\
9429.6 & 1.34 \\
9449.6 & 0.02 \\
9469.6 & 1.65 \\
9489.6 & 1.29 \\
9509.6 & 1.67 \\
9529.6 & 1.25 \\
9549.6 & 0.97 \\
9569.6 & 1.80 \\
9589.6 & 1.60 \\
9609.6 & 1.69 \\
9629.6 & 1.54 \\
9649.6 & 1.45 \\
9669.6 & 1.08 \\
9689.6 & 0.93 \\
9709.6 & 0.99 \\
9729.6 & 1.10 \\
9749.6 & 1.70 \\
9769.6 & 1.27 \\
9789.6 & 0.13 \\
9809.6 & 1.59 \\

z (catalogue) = 0.142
